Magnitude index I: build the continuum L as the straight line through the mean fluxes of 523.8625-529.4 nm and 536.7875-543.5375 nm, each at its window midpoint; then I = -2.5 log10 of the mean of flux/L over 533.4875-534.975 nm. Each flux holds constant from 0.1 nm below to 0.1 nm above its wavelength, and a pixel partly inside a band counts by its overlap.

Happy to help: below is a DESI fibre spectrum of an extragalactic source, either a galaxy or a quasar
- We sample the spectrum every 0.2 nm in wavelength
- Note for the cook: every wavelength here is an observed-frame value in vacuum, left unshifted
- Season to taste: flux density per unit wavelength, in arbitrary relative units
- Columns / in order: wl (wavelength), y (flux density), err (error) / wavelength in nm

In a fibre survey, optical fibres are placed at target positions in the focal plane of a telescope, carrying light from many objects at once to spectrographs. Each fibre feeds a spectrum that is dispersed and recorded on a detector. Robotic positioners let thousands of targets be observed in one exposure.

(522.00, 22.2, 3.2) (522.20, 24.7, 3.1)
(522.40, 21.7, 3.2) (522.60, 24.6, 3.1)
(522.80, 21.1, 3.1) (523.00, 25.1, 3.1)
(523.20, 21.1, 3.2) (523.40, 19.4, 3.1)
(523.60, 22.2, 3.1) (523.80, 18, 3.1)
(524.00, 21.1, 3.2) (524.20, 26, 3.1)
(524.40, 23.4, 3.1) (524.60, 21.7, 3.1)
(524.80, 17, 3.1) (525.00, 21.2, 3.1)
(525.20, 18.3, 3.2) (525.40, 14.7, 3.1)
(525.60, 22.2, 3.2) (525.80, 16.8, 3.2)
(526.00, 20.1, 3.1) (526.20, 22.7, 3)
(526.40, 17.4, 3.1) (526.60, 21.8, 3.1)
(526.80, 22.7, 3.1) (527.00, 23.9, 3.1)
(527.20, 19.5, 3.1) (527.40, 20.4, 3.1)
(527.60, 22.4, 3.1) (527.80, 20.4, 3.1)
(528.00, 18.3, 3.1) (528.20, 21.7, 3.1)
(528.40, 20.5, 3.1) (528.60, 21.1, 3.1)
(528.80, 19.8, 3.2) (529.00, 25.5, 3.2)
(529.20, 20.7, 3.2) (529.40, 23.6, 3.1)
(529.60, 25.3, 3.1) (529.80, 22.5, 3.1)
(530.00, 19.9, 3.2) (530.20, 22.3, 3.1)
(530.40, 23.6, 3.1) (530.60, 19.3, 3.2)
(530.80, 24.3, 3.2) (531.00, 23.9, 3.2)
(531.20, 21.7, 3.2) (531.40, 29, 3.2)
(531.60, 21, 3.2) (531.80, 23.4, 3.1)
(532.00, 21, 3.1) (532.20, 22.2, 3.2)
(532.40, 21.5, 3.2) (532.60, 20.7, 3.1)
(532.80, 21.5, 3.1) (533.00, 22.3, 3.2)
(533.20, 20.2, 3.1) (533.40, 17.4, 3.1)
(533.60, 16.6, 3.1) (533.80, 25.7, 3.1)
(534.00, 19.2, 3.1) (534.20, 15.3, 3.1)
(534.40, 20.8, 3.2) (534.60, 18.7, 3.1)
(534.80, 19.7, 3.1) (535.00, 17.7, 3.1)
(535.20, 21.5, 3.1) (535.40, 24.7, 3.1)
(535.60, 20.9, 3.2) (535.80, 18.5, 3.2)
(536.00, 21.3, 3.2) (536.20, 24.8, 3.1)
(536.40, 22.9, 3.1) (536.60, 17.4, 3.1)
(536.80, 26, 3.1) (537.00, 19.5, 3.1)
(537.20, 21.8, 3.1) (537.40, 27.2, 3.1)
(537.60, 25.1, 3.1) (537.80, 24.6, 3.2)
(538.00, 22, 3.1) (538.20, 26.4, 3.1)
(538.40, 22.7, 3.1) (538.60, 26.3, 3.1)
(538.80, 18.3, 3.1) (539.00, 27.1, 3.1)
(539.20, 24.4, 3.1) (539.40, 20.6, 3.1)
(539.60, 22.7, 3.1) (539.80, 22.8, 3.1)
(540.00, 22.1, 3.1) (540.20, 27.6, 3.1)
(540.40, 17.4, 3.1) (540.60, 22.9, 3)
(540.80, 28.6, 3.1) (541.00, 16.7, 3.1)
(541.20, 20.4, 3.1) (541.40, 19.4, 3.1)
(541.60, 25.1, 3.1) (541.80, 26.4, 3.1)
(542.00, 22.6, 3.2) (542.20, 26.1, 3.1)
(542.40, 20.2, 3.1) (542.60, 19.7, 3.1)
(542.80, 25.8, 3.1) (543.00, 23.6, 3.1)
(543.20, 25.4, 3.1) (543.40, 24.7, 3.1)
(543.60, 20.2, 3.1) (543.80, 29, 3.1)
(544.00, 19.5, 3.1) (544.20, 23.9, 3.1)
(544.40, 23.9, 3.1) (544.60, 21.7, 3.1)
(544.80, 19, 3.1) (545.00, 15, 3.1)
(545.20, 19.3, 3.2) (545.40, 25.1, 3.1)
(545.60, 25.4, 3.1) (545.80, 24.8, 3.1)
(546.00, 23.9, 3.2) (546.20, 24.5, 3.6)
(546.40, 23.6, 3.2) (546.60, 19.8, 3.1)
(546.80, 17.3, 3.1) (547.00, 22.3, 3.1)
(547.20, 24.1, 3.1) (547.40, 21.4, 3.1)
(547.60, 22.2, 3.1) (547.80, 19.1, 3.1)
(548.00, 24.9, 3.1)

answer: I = 0.15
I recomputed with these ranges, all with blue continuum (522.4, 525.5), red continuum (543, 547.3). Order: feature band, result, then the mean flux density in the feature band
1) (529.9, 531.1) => -0.04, 22.2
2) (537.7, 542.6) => -0.04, 23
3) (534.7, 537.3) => 0.03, 21.3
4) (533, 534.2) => 0.11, 19.6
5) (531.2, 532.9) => -0.04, 22.5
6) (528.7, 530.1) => -0.05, 22.5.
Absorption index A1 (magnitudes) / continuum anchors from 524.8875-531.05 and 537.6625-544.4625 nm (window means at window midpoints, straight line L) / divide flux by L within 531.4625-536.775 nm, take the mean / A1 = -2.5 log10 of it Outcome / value 0.07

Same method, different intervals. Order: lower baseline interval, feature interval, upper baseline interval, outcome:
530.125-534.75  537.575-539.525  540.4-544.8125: -0.07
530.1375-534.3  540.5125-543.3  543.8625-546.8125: -0.06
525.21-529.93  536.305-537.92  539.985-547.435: -0.05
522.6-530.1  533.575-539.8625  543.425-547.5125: -0.02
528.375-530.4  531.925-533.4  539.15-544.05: 0.07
